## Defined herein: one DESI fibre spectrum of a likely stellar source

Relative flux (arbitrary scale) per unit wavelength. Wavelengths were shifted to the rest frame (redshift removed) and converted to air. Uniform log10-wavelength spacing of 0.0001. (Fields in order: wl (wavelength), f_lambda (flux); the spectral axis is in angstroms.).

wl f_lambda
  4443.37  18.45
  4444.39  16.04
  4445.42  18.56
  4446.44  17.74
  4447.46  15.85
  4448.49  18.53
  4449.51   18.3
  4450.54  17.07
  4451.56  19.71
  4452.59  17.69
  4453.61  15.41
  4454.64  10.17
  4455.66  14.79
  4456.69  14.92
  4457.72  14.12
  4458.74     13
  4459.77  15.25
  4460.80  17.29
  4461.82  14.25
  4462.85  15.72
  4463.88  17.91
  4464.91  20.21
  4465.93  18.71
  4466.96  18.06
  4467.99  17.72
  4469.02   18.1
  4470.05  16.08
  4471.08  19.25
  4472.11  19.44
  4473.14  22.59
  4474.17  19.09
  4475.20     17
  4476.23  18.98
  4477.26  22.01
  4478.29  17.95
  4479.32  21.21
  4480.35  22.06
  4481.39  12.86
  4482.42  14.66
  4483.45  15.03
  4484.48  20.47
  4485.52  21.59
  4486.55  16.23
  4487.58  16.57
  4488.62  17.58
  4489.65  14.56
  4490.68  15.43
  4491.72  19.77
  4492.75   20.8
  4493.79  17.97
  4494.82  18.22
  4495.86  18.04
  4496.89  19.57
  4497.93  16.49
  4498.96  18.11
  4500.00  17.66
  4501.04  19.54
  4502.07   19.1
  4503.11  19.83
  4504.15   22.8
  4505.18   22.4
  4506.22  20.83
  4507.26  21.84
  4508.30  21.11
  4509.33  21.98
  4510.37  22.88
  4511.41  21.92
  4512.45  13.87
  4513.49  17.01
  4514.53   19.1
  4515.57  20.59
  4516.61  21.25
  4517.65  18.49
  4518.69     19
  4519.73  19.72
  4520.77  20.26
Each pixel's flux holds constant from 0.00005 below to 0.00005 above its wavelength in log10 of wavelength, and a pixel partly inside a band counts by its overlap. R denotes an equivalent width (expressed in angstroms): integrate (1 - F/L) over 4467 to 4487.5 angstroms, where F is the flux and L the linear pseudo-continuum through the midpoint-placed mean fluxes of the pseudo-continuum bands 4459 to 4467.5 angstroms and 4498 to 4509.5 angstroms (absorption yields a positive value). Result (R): -0.38 angstroms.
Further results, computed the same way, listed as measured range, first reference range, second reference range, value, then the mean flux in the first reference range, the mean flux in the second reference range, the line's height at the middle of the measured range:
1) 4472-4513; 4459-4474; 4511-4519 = -1.4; 17.8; 18.9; 18.4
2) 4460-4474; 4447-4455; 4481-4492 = -1.1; 16.7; 16.8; 16.7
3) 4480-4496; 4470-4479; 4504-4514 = 1.8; 19.4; 20.6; 19.8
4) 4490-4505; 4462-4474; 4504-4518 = 0.7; 18.4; 20.4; 19.8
